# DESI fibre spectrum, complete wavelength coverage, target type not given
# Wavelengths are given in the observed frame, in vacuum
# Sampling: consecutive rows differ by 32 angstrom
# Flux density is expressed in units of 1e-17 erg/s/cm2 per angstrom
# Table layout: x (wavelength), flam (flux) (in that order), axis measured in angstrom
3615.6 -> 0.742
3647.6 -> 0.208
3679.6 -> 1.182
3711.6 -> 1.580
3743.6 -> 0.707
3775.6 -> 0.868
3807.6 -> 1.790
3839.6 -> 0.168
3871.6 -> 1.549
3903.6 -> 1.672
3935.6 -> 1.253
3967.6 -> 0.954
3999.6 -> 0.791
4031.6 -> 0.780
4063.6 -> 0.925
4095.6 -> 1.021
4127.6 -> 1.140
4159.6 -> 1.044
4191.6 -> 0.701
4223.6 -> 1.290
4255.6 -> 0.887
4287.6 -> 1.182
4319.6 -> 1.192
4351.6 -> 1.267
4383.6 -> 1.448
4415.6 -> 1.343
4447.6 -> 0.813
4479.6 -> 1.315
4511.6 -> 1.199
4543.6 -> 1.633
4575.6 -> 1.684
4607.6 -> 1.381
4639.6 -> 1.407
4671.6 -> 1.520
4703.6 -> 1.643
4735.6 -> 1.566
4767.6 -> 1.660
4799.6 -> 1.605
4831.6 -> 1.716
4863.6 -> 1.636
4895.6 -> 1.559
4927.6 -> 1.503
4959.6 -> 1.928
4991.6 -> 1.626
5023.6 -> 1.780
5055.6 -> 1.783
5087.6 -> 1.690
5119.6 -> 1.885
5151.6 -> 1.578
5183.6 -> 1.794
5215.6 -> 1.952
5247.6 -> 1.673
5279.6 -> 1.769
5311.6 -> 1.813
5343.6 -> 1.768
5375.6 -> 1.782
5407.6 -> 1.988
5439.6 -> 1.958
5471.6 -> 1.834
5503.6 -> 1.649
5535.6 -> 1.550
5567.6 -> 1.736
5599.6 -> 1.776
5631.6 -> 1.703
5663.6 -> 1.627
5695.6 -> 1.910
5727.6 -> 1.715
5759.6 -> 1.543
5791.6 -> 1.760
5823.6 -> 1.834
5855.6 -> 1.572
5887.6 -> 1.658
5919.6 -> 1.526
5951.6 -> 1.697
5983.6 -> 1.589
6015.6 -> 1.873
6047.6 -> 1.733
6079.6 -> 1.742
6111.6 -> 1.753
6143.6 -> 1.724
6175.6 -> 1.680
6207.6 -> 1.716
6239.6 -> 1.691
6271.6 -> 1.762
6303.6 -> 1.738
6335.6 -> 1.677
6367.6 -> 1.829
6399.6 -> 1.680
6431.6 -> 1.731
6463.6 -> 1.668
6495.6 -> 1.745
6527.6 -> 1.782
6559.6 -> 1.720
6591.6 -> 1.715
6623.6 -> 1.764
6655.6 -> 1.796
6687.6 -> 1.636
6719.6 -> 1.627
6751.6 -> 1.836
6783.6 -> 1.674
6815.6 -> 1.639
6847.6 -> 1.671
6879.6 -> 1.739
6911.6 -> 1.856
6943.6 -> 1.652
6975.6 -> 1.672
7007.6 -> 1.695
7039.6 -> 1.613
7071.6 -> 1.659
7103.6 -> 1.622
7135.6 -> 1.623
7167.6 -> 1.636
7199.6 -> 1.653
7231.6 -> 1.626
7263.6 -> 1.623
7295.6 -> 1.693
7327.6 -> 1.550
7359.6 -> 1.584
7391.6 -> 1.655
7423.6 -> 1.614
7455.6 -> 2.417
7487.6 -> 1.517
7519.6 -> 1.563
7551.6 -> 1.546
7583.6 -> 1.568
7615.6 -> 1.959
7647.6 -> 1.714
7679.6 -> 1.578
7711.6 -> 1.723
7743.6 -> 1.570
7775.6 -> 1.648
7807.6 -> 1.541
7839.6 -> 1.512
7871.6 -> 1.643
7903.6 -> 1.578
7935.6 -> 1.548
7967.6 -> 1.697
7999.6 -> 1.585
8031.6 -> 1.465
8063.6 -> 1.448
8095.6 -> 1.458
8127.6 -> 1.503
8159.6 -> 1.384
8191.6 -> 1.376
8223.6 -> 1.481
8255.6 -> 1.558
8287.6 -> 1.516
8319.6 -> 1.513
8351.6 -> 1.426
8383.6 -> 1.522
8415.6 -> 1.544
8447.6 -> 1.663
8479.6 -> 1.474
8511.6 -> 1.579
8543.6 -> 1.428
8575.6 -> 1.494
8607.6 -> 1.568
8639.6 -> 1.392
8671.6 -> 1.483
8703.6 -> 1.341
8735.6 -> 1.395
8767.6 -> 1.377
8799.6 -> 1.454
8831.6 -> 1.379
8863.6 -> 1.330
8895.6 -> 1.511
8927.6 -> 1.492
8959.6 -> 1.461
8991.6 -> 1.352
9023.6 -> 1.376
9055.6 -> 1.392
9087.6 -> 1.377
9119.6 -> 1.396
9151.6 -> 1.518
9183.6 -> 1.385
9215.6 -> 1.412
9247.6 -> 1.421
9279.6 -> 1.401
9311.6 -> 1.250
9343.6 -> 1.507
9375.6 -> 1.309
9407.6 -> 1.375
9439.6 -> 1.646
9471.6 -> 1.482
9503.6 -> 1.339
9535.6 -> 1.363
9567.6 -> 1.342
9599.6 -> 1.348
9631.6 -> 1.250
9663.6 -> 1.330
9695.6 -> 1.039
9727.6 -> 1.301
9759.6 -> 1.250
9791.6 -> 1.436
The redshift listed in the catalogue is 0.134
